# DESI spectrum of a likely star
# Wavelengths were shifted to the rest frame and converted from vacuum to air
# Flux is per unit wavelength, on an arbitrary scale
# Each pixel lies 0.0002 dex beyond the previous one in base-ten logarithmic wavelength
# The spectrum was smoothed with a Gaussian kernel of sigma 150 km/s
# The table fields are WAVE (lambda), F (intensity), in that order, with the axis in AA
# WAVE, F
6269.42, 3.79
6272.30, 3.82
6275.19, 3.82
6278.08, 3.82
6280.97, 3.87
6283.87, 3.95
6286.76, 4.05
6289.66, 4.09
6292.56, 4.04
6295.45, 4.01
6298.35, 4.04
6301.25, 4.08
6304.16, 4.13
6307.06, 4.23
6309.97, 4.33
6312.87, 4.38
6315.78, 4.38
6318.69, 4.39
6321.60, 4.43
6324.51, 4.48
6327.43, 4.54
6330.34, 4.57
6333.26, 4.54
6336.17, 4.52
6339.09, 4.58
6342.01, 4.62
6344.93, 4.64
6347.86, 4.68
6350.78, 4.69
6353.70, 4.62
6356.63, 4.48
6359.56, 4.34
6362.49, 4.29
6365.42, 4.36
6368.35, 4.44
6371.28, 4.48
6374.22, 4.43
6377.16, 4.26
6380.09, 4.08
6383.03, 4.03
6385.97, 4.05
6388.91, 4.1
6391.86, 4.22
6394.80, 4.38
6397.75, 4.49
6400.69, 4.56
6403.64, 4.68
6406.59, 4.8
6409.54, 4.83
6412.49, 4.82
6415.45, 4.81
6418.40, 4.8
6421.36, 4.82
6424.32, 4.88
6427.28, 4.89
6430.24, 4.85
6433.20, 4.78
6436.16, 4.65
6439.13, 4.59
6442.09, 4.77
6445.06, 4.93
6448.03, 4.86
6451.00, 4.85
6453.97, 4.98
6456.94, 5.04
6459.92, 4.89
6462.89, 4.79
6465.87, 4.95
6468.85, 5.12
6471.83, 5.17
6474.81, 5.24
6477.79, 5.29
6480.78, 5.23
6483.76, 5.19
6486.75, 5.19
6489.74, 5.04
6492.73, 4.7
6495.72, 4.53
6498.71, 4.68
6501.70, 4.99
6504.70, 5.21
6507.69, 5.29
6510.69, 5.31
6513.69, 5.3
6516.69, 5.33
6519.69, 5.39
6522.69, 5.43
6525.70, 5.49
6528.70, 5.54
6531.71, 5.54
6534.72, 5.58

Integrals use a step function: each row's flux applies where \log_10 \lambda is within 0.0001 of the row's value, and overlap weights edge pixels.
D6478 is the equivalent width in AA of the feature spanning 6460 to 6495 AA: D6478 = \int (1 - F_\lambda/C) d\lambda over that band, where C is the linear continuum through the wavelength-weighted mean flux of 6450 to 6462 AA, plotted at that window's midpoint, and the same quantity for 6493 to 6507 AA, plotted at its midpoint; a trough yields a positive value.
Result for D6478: -1.1 AA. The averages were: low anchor 4.94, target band 5.06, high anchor 4.87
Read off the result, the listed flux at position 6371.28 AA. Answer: 4.48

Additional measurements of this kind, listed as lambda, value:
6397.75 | 4.49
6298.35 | 4.04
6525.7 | 5.49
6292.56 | 4.04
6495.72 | 4.53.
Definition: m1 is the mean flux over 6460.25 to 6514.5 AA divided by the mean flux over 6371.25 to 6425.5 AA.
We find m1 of 1.12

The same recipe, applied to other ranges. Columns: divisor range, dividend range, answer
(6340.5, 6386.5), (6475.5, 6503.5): 1.13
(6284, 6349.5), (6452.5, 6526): 1.17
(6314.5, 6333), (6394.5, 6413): 1.04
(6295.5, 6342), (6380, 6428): 1.04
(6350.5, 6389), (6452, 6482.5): 1.17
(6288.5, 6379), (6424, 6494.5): 1.13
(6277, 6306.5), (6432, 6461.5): 1.20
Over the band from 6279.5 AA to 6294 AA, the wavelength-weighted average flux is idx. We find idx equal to 4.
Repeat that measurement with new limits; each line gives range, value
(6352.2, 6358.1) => 4.55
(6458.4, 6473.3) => 4.98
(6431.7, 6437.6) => 4.72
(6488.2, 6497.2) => 4.76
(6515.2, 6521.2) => 5.36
